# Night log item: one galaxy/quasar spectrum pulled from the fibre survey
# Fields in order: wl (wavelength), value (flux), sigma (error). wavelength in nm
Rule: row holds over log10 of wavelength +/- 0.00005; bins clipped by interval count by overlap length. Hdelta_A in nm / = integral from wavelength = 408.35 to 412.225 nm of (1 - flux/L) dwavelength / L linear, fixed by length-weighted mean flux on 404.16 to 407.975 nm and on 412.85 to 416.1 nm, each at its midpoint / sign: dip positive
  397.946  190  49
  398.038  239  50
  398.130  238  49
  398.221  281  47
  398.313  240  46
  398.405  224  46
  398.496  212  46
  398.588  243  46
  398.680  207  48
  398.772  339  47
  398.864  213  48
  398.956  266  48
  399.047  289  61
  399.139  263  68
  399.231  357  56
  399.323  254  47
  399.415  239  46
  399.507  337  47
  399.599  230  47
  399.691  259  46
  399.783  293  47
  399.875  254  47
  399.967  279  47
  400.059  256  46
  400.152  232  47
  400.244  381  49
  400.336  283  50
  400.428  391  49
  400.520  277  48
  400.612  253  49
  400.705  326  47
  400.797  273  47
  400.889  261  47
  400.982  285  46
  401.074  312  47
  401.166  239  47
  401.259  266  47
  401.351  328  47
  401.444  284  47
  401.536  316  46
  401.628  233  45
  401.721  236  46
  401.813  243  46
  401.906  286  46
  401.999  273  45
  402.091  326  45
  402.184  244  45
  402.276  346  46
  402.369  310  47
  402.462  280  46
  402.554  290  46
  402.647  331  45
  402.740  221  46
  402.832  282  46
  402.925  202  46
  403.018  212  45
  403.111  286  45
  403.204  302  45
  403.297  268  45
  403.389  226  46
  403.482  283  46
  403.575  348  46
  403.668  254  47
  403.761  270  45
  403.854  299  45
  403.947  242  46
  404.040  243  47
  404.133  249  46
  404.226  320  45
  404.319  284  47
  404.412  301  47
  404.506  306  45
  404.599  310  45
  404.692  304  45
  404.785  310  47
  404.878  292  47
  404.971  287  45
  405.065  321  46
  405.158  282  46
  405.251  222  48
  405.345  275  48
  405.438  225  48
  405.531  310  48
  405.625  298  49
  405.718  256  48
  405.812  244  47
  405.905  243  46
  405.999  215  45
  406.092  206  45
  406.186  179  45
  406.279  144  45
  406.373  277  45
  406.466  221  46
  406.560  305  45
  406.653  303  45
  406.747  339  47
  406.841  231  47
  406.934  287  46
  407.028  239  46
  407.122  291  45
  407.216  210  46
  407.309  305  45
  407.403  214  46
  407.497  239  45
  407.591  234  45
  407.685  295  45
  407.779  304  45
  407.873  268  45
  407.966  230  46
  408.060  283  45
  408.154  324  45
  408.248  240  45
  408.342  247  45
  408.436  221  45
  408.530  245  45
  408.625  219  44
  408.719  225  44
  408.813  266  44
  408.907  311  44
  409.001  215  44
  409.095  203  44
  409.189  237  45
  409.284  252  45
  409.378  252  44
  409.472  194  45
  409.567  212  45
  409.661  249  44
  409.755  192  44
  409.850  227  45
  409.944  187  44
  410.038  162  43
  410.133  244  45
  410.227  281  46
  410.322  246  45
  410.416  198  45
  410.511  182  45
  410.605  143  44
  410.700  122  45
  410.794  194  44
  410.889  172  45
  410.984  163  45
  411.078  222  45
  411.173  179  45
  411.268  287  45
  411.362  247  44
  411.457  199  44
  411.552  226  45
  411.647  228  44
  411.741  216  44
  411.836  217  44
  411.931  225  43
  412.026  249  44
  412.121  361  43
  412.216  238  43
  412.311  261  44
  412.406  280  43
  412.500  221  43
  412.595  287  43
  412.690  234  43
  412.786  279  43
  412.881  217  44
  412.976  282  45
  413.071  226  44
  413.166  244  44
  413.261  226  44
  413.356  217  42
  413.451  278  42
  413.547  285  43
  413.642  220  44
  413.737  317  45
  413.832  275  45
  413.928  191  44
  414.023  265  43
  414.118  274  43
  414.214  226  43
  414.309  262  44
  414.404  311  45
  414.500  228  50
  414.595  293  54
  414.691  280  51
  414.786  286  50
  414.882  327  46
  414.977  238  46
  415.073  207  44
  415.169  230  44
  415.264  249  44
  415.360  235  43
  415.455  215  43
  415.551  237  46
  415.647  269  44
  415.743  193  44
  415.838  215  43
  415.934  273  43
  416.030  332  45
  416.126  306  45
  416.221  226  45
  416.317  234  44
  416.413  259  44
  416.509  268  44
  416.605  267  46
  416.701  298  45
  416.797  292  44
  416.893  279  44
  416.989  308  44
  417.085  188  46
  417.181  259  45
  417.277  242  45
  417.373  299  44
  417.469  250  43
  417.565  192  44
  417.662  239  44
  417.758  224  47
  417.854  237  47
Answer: 0.568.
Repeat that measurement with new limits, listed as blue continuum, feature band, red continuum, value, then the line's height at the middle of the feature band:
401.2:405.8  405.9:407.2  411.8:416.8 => 0.118 nm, 273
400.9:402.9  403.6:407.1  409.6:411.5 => -0.240 nm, 251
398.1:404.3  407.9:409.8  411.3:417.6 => 0.157 nm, 263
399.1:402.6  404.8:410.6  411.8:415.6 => 0.467 nm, 269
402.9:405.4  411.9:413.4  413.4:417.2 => 0.062 nm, 264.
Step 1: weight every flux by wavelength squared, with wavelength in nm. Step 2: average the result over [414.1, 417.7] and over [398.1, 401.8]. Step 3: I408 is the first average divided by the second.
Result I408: 1.0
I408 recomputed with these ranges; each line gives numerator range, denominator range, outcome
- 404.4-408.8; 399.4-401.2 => 0.95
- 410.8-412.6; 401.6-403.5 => 0.90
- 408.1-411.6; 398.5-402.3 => 0.83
